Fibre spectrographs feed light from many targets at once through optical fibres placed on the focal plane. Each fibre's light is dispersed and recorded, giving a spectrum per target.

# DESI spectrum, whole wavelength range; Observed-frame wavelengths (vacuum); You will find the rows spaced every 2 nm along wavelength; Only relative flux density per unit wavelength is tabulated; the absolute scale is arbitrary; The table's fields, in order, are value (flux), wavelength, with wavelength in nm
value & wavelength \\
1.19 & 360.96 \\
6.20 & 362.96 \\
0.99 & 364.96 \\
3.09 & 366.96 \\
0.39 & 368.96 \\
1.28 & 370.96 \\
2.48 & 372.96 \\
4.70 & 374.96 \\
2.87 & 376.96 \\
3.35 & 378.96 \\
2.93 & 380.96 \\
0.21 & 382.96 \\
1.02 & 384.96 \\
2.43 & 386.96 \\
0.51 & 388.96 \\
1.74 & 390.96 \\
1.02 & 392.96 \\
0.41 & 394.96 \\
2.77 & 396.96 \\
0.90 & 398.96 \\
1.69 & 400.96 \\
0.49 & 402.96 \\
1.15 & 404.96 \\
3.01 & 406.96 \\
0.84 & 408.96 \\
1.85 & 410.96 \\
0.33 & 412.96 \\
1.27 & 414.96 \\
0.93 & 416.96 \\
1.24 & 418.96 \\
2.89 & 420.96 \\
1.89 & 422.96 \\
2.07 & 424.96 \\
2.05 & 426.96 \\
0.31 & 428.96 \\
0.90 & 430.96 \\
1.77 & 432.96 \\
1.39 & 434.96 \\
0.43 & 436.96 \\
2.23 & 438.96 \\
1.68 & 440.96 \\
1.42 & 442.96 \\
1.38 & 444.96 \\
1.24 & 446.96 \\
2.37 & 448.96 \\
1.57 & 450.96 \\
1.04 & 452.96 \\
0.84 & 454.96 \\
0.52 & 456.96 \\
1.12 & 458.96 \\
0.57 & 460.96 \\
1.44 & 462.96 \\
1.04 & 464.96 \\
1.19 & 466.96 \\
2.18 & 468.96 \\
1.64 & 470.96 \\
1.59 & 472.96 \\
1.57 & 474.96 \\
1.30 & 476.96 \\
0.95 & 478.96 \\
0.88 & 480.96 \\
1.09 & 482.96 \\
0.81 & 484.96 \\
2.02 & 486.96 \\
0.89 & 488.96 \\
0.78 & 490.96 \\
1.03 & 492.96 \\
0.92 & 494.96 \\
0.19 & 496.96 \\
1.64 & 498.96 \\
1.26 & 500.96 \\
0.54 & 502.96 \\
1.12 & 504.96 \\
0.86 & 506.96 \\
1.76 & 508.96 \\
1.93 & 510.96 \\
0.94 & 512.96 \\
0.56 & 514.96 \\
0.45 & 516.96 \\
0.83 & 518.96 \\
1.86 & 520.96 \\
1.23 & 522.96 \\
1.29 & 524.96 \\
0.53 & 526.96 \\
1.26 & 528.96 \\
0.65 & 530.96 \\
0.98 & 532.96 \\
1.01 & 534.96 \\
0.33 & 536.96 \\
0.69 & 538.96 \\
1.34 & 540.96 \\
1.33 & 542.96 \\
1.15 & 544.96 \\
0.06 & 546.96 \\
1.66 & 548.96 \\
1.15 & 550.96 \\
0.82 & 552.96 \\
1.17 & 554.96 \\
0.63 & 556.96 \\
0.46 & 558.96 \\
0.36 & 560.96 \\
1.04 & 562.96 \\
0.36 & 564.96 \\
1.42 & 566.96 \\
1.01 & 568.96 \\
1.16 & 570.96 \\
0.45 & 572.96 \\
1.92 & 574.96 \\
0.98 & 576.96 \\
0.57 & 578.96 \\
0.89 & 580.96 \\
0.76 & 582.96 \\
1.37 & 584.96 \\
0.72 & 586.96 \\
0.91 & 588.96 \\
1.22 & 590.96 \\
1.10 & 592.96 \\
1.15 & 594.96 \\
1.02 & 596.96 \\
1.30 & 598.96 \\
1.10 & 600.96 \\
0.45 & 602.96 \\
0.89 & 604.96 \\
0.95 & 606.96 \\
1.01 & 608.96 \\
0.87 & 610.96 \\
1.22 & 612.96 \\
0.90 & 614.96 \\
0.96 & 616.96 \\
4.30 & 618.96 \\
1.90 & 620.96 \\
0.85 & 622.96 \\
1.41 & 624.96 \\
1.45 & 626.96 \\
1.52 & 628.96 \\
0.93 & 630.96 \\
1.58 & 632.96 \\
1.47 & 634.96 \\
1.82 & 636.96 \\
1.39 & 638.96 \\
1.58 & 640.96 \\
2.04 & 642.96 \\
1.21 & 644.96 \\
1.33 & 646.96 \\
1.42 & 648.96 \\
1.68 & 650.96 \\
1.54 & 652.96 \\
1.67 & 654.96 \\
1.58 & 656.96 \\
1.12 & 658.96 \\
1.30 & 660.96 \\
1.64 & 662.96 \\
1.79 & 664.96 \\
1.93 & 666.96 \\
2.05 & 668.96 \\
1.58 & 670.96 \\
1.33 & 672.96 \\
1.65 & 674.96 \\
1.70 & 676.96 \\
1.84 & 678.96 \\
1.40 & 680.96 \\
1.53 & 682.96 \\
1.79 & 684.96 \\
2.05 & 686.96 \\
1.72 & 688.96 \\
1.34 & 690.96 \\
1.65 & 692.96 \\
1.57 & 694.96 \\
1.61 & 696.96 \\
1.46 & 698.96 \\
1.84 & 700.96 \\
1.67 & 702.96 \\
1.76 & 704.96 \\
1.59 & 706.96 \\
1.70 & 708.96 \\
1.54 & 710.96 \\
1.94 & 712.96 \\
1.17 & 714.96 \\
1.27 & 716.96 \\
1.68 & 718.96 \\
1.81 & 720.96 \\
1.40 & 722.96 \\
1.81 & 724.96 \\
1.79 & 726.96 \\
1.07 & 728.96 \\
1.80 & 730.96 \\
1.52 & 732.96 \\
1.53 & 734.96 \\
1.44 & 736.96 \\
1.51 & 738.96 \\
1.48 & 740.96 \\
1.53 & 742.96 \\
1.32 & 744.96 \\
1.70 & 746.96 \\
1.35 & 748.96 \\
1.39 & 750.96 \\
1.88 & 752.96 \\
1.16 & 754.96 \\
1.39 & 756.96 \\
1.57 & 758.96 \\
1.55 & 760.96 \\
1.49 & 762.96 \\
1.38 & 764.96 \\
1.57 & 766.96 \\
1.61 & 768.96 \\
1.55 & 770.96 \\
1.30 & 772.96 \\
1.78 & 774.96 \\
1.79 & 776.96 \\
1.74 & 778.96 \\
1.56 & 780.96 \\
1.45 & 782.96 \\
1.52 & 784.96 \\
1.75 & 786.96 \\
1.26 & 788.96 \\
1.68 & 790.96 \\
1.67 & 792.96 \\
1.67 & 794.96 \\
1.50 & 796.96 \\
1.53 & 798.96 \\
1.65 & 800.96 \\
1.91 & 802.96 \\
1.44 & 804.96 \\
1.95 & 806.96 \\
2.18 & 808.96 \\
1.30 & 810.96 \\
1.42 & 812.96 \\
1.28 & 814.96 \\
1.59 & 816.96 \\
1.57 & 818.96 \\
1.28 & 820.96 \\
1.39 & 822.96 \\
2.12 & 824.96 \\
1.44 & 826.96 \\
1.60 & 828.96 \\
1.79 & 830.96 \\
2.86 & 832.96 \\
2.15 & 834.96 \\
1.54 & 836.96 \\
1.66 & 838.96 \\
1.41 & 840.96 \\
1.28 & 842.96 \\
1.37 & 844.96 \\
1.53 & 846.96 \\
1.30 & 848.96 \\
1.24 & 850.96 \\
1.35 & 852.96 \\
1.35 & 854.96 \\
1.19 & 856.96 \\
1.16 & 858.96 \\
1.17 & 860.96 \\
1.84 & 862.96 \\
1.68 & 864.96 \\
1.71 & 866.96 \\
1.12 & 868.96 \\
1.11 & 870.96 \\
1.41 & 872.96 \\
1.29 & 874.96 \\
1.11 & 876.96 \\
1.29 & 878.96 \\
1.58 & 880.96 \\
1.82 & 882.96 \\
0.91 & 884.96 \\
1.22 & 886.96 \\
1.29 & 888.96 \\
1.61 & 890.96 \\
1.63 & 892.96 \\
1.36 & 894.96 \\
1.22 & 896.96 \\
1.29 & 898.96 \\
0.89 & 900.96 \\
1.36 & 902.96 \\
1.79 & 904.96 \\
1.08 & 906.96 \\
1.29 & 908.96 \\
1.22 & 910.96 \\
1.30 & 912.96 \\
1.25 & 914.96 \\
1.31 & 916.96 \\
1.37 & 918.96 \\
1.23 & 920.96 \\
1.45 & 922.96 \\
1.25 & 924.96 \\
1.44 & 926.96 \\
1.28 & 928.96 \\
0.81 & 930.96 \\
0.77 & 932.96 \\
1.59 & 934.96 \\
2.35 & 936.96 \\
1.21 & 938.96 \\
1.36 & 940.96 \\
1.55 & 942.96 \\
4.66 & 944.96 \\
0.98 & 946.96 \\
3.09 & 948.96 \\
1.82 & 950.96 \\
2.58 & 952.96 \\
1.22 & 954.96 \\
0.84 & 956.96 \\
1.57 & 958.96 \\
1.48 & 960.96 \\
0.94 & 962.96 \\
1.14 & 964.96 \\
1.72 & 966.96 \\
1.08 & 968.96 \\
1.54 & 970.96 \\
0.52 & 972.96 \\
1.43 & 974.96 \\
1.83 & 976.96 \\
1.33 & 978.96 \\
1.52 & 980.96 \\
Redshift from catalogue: 0.66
